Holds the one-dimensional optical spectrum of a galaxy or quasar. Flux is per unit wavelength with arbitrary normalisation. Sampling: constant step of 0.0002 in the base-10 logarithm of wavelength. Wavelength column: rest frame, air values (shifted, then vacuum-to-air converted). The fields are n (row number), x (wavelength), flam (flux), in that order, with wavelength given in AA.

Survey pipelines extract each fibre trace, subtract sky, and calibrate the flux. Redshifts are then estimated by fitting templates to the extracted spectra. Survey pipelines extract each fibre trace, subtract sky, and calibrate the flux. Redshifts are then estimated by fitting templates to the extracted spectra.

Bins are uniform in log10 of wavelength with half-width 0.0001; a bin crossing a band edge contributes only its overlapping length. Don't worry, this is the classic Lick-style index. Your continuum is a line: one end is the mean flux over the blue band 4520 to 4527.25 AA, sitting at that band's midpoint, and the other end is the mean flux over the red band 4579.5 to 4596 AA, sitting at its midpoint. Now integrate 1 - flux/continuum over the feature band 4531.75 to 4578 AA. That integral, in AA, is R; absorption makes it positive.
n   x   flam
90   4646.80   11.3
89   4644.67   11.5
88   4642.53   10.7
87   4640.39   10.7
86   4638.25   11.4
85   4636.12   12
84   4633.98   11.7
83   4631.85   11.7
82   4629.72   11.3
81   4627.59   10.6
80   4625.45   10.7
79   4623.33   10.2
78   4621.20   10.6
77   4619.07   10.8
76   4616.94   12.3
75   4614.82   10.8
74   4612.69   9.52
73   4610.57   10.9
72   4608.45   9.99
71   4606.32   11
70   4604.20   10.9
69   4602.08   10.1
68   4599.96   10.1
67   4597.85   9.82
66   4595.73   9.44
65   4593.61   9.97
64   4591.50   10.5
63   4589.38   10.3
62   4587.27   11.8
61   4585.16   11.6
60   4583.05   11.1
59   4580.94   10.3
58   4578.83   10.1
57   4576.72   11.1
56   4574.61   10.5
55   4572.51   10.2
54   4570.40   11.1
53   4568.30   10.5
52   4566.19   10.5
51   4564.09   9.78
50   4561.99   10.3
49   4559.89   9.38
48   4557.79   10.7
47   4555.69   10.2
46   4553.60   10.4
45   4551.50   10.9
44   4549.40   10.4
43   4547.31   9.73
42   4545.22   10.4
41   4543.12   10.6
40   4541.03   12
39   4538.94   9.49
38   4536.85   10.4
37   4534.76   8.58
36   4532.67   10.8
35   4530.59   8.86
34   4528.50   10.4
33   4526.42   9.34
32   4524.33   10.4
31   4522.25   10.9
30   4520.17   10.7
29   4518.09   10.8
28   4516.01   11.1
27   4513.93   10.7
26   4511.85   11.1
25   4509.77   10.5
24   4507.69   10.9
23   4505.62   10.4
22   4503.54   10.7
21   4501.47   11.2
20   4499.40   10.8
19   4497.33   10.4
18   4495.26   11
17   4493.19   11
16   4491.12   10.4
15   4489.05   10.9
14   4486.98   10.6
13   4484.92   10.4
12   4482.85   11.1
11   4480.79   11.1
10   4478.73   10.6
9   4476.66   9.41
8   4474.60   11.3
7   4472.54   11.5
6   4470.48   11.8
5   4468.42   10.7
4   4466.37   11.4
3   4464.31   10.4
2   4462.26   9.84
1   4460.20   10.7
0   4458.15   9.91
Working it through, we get 0.6 AA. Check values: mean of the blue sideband 10.3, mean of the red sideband 10.7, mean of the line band 10.4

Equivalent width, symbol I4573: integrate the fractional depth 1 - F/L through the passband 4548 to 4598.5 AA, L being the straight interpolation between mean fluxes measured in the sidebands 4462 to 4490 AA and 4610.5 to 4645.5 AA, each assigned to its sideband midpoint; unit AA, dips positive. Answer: 2.3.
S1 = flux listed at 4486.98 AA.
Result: 10.6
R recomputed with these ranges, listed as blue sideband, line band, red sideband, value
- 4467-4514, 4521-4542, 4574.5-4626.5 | 1.2 AA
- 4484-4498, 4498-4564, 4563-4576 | 0.9 AA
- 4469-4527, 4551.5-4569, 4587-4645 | 0.8 AA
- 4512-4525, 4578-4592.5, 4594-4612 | -0.6 AA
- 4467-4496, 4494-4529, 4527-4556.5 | -0.5 AA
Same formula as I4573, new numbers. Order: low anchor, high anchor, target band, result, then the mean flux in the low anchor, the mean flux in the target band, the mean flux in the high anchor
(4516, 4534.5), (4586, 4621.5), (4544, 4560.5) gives 0.1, 10.3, 10.3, 10.5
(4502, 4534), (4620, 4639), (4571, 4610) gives 1.5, 10.5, 10.5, 11.1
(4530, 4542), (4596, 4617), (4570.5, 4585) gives -0.5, 10.1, 10.6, 10.4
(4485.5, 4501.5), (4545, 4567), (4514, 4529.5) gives 0.0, 10.8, 10.5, 10.2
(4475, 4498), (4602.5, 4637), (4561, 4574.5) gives 0.5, 10.6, 10.4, 10.9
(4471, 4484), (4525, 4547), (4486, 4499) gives -0.1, 10.9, 10.7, 10.1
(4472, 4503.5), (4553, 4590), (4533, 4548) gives 0.6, 10.8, 10.2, 10.6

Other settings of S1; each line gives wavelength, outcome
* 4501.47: 11.2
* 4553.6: 10.4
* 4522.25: 10.9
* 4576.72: 11.1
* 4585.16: 11.6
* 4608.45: 9.99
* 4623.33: 10.2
